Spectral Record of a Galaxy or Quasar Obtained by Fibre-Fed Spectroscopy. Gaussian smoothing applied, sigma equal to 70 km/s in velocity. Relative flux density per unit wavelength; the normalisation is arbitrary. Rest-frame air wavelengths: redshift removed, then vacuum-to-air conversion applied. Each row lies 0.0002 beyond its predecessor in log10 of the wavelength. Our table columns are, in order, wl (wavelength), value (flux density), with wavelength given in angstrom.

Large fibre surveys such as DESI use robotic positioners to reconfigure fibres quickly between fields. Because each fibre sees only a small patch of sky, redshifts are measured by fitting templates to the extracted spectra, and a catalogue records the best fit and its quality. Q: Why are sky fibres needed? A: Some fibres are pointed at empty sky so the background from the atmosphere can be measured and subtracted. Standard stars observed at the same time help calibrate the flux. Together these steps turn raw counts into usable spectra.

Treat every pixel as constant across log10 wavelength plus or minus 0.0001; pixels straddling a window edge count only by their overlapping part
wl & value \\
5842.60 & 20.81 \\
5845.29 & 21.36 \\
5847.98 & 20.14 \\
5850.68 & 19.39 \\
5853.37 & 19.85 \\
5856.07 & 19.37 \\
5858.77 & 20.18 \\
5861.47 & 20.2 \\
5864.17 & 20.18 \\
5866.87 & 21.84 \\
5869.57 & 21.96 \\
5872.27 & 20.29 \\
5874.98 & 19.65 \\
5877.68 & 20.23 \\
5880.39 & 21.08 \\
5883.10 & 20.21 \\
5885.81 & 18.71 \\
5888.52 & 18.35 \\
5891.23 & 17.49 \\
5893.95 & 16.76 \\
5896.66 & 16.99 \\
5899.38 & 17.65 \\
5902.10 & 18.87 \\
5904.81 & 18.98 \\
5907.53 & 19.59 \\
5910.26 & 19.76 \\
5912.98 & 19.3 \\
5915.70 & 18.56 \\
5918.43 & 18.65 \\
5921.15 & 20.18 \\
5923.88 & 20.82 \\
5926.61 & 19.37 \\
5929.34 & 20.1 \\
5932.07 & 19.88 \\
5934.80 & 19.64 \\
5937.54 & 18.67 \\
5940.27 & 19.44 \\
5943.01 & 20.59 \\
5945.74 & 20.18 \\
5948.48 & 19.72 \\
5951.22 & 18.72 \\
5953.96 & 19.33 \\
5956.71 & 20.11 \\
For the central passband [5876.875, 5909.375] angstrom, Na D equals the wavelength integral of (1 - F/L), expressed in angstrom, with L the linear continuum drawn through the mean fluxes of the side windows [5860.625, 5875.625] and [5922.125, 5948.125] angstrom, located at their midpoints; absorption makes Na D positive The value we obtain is 2.7 angstrom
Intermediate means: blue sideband 20.8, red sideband 19.9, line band 18.7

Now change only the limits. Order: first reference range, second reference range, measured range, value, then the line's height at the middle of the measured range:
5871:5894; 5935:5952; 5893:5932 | 0.9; 19.5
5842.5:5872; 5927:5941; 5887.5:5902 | 1.8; 20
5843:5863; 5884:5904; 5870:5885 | -1.2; 18.8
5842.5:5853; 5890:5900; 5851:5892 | -2.8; 18.7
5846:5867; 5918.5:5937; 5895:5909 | 1.1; 19.9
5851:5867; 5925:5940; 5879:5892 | 0.4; 19.9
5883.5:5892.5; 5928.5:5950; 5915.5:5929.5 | -0.2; 19.3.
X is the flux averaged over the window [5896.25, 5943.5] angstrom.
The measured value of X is 19.3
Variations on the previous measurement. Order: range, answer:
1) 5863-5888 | 20.4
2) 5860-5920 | 19.3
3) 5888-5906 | 17.8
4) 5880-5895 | 18.7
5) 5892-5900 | 17.1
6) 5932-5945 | 19.7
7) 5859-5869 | 20.8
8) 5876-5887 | 20.1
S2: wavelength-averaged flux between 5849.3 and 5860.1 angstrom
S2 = 19.7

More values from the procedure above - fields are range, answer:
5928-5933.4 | 20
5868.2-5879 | 20.5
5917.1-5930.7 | 19.8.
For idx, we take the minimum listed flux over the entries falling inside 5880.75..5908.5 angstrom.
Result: 16.76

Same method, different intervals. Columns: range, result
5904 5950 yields 18.56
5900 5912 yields 18.87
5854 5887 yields 18.71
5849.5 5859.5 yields 19.37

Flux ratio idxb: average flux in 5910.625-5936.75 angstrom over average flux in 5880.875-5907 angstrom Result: 1.07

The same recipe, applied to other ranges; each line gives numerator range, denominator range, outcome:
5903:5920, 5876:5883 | 0.93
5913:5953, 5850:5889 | 0.97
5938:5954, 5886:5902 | 1.11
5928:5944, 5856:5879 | 0.96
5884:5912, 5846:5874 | 0.90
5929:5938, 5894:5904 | 1.10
